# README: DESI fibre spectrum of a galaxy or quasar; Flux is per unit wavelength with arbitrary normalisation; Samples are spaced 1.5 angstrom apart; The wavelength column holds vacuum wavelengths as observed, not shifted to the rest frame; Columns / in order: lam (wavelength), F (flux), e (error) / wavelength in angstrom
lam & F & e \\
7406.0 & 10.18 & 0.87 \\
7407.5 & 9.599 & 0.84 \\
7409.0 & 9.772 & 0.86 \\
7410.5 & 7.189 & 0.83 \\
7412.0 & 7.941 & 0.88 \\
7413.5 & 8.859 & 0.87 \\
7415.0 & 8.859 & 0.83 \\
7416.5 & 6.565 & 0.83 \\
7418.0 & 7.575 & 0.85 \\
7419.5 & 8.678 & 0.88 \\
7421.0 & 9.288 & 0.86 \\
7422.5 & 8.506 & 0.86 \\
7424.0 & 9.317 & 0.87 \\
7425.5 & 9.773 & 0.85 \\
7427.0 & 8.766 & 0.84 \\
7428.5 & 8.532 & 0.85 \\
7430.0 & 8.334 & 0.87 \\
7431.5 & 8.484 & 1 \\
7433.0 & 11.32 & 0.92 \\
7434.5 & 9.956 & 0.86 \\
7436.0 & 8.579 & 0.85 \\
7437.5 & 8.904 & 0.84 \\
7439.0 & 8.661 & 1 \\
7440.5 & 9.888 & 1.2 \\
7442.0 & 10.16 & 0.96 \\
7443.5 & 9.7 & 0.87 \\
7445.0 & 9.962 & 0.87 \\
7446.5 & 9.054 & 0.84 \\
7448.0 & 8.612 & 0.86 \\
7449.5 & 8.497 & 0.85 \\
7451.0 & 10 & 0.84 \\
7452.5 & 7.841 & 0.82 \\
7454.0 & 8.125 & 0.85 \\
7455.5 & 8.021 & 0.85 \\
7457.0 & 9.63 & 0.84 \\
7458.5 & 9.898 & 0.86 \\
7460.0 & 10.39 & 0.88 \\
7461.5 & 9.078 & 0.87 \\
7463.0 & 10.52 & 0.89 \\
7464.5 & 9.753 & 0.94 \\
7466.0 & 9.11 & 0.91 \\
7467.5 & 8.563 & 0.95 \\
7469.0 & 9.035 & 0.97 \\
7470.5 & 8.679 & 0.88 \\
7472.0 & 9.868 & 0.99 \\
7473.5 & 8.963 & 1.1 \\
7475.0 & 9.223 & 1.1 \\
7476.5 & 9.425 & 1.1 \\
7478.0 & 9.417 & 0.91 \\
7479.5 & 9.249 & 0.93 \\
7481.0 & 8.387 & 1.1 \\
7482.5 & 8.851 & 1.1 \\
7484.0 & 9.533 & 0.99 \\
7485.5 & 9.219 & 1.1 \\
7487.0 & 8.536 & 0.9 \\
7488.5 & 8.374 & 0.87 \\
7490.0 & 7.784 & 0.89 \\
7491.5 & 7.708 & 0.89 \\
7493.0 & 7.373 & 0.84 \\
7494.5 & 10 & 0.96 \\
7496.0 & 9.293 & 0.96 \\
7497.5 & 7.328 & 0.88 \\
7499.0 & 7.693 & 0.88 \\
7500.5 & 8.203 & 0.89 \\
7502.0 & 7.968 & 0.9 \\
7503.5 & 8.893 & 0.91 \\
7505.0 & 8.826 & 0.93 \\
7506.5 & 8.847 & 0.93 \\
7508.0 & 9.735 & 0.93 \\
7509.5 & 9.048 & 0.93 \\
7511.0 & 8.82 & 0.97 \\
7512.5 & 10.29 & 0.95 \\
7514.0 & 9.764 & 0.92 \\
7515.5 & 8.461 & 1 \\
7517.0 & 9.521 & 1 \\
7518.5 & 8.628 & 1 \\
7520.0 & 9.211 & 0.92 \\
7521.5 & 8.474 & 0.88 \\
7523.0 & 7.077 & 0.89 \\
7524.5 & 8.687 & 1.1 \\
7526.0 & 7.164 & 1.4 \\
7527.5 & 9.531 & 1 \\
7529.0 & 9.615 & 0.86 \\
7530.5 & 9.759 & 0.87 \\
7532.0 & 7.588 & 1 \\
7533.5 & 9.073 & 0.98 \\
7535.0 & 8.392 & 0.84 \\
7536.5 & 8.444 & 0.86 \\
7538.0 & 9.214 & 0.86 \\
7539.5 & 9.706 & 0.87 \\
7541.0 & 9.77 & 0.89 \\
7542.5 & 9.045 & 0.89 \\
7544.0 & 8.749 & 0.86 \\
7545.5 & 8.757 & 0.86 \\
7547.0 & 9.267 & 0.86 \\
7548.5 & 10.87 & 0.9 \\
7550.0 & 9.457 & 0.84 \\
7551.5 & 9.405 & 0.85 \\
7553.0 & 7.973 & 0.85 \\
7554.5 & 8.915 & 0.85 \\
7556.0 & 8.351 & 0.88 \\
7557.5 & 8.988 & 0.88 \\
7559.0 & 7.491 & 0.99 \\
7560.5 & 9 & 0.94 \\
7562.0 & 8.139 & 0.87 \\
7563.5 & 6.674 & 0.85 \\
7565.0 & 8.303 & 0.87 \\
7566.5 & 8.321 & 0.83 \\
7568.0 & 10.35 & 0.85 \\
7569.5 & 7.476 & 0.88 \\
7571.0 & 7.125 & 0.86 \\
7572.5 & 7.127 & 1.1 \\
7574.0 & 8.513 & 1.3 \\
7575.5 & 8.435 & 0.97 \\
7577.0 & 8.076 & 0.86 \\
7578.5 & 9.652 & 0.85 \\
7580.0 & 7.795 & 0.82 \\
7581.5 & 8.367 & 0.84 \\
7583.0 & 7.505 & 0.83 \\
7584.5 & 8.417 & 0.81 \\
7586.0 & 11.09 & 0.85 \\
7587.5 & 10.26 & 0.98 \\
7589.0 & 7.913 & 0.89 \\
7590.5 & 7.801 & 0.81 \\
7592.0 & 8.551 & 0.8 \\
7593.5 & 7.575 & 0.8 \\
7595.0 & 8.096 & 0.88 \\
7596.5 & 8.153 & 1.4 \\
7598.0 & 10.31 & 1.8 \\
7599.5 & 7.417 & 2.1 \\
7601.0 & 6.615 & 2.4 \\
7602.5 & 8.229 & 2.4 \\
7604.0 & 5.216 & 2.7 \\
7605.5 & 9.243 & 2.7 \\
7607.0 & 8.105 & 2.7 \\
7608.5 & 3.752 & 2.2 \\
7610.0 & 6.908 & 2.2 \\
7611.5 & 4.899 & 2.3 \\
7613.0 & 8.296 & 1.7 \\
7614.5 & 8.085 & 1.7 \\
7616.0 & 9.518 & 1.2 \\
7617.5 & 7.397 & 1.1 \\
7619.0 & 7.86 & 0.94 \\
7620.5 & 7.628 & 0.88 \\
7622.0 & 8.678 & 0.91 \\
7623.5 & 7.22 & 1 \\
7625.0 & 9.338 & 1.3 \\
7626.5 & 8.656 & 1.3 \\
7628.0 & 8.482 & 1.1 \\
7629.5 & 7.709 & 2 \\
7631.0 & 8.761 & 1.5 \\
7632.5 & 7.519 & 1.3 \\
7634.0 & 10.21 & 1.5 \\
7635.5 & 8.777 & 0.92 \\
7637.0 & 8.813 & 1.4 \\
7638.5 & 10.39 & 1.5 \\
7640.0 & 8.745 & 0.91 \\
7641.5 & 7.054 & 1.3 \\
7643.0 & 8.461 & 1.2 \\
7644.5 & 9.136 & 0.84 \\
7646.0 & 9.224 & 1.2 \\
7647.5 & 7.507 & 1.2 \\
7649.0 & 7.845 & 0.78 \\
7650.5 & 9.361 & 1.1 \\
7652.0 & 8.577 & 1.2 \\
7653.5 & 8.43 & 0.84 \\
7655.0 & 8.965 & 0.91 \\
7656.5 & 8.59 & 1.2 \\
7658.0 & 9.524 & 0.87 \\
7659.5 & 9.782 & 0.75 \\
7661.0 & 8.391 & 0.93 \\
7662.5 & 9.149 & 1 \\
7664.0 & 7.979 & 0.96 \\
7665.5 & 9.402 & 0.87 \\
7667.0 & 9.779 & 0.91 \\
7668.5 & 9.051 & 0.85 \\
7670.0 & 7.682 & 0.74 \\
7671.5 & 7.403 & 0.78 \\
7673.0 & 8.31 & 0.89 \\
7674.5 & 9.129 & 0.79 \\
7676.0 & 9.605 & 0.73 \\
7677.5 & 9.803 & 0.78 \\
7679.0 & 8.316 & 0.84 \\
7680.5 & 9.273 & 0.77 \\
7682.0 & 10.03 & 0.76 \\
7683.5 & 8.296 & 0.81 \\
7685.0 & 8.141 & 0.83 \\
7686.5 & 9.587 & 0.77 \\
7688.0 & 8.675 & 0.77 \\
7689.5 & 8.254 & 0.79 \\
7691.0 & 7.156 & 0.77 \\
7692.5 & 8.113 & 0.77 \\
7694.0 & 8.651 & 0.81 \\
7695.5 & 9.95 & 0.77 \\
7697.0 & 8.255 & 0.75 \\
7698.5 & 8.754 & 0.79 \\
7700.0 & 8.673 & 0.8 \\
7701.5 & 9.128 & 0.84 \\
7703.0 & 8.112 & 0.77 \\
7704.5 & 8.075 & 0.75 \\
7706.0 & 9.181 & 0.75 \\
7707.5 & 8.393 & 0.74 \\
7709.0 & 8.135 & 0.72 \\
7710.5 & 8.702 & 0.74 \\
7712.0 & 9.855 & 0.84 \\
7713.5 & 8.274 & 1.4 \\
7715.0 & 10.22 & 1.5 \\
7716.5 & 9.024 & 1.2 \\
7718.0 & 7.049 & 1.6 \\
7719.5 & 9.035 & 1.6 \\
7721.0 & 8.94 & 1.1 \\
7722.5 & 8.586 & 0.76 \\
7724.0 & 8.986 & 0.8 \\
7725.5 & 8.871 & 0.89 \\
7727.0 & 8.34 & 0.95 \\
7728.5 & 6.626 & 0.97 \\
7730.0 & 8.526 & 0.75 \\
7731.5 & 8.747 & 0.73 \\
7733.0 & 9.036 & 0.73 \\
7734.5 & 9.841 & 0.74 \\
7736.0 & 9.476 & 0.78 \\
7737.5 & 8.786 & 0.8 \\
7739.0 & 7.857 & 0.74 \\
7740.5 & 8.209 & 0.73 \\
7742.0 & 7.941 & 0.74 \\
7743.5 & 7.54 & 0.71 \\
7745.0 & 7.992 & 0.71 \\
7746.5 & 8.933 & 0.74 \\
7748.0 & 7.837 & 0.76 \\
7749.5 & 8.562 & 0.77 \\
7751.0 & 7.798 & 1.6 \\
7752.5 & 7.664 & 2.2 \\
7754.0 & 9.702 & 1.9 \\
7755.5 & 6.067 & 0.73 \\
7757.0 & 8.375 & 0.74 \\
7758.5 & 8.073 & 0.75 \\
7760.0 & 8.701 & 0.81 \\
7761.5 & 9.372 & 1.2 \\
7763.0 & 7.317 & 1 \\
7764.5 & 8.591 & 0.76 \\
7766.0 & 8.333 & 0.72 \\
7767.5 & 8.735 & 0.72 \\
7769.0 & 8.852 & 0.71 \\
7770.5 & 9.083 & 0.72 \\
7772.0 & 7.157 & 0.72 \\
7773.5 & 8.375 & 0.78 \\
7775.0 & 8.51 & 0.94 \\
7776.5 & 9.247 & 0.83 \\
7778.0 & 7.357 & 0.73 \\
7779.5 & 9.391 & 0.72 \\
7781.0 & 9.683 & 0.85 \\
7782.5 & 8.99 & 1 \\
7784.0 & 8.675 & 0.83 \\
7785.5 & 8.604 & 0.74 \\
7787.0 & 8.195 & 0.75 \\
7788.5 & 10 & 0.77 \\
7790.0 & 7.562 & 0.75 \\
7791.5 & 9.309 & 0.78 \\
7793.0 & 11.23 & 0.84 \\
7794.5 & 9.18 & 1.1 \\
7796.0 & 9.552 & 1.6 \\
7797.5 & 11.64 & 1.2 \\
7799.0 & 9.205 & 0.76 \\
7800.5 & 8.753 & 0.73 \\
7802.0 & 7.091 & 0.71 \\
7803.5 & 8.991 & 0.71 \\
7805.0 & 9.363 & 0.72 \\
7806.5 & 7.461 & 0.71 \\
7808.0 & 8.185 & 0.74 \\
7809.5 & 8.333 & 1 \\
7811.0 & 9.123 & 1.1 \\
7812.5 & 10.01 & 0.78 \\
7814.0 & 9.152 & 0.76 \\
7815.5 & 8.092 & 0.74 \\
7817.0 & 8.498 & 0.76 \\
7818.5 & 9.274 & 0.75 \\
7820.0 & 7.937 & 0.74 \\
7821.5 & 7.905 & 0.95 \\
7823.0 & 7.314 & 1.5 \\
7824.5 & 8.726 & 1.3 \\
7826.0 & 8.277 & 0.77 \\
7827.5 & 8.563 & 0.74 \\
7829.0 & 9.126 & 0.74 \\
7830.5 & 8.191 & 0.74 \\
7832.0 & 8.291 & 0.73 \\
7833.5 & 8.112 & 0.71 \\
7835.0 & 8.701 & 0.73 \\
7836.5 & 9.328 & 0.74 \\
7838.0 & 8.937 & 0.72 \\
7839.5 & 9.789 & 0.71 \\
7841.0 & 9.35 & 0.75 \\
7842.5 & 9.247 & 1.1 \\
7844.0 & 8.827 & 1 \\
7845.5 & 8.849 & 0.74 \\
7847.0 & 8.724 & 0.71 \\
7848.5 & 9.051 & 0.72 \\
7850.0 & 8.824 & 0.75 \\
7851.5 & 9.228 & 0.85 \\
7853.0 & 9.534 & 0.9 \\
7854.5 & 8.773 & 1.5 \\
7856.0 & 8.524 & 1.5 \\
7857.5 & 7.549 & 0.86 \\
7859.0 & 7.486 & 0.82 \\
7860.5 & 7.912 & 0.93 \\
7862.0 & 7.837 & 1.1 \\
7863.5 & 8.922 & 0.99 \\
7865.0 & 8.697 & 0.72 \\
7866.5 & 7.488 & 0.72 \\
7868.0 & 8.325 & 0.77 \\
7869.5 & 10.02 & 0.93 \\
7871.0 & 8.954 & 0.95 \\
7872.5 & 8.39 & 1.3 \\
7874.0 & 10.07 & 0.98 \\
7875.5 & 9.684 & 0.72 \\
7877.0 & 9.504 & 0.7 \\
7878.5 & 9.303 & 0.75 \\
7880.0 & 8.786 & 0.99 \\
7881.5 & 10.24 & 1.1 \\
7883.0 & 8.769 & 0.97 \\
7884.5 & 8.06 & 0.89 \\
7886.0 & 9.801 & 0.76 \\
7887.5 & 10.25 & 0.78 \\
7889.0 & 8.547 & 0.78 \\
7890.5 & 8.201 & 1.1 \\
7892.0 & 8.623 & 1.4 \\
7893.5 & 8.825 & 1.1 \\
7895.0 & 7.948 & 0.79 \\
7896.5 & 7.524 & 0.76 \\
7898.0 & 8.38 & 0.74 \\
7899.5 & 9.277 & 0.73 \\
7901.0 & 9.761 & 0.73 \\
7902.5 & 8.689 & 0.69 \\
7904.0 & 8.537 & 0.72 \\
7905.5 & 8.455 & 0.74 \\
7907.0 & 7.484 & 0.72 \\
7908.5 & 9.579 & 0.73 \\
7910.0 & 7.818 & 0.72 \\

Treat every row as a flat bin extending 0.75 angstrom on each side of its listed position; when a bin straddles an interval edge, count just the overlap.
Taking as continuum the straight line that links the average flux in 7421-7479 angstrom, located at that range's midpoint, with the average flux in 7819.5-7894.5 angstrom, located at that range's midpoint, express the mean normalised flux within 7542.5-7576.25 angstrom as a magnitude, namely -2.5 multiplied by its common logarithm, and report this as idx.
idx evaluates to 0.069 mag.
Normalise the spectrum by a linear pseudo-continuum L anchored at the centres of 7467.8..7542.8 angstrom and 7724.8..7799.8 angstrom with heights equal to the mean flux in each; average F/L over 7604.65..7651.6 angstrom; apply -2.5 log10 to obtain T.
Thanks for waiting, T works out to 0.07 mag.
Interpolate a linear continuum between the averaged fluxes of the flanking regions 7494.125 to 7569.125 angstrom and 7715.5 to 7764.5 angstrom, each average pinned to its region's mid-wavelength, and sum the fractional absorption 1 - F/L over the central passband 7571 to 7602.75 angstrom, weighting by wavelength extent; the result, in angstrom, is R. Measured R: 1.3 angstrom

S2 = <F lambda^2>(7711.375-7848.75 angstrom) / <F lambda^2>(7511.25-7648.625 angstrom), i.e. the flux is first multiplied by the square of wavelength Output 1.08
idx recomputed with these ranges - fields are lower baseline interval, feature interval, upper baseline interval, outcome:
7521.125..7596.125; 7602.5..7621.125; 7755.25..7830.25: 0.18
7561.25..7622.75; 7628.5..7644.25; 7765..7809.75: -0.06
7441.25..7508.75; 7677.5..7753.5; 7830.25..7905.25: 0.04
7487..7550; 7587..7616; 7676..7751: 0.14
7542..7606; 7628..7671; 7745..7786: -0.04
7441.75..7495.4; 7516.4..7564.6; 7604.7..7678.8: 0.00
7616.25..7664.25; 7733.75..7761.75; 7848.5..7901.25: 0.04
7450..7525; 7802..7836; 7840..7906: 0.04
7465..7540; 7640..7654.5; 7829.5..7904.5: 0.05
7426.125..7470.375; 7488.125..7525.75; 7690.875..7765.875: 0.05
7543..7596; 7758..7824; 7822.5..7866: -0.01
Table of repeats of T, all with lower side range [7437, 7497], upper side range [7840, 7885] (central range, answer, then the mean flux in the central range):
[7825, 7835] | 0.051 mag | 8.45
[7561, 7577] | 0.121 mag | 8.06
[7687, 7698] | 0.059 mag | 8.47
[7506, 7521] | -0.021 mag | 9.23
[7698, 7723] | 0.027 mag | 8.71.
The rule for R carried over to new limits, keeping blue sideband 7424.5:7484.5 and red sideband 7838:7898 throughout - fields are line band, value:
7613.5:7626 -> 1.2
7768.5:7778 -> 0.5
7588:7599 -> 0.9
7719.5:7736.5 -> 0.4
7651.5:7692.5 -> 1.1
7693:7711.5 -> 0.6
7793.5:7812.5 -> -0.2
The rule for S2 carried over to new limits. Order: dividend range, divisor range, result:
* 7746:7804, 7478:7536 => 1.07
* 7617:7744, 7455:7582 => 1.02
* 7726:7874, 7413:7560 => 1.05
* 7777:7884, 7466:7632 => 1.12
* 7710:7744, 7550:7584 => 1.09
